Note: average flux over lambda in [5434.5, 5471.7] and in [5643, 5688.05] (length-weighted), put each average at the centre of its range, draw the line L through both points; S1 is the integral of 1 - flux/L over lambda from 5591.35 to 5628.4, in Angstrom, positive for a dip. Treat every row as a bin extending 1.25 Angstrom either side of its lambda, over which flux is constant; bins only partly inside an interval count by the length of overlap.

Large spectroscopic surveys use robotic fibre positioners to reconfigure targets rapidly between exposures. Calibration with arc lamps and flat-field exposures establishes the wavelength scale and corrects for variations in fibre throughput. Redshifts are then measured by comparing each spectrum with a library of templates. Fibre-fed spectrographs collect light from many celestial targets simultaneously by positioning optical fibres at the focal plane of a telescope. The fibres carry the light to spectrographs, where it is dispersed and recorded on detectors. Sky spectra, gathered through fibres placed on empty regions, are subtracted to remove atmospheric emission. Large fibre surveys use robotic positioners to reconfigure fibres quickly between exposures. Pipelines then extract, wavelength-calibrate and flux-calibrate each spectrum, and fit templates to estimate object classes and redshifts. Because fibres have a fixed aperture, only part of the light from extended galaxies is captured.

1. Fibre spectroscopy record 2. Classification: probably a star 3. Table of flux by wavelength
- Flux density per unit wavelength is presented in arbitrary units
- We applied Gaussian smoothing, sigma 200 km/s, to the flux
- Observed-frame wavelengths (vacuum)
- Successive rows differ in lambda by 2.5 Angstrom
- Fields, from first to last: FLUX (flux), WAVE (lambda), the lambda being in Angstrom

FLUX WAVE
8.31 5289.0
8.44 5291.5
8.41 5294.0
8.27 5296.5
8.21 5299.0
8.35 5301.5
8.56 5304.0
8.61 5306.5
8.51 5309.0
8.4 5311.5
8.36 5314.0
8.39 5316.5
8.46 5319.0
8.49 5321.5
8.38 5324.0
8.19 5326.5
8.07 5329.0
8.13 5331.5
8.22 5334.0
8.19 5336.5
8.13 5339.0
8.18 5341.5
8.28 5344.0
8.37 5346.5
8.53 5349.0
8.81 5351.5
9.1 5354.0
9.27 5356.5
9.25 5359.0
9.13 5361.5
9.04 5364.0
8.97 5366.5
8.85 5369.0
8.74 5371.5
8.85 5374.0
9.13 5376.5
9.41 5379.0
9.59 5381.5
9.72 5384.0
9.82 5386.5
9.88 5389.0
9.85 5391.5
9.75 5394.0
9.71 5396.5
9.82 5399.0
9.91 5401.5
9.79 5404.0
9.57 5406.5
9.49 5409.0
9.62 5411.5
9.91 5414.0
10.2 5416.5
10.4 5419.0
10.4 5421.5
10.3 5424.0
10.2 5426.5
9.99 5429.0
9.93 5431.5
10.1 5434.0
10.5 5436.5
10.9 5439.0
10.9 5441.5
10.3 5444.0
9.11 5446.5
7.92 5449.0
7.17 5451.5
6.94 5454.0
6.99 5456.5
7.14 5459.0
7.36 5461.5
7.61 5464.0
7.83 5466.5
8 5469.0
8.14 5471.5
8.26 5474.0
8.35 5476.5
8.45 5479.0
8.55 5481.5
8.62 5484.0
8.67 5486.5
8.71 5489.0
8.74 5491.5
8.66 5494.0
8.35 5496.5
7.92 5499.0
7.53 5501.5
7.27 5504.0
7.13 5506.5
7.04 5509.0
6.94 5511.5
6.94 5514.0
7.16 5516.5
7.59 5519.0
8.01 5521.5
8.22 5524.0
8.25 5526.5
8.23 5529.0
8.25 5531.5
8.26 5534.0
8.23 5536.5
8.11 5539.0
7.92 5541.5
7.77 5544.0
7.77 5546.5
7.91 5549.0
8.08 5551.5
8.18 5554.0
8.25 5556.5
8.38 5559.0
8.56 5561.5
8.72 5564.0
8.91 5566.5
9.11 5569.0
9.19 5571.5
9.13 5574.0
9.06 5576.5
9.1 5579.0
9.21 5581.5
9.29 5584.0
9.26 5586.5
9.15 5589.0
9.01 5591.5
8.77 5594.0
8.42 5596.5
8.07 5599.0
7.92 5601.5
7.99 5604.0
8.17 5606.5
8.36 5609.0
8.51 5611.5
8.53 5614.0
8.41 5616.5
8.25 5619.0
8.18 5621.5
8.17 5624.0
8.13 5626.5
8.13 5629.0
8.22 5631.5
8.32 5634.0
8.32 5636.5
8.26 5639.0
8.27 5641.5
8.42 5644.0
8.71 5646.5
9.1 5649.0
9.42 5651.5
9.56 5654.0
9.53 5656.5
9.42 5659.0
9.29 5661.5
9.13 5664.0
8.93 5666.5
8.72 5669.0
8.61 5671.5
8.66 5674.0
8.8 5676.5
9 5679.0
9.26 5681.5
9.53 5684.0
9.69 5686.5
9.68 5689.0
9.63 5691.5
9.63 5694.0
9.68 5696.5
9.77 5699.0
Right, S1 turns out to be 2.7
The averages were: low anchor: 8.5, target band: 8.3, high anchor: 9.11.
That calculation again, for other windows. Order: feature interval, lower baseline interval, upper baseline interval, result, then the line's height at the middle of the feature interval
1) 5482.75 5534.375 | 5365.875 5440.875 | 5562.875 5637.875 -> 7.0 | 9.16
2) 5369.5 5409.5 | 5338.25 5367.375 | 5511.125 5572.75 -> -4.2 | 8.64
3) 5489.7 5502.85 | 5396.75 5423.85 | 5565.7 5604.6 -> 1.6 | 9.4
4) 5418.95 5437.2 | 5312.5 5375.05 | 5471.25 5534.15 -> -4.3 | 8.27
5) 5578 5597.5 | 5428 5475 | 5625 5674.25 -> -0.7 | 8.73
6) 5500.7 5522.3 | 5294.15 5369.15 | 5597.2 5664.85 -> 3.2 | 8.53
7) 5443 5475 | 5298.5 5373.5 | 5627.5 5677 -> 2.8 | 8.64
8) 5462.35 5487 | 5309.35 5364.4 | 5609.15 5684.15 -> 1.1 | 8.6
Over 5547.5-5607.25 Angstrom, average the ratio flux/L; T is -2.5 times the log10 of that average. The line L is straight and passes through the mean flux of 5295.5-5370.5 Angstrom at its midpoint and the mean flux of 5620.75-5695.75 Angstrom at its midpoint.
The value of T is 0.02 mag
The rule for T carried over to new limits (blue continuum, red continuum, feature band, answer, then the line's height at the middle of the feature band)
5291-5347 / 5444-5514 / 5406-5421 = -0.22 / 8.09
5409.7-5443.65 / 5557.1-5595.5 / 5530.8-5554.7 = 0.15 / 9.26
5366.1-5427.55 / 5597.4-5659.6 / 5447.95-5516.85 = 0.18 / 9.24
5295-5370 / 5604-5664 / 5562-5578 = -0.05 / 8.58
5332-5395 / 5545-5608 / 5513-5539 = 0.10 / 8.71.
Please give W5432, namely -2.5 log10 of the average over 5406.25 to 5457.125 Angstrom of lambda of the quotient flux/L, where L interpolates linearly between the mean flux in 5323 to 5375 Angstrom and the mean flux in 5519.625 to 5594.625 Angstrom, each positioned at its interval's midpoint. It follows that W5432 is -0.122 mag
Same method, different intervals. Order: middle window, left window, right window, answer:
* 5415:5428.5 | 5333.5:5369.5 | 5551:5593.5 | -0.17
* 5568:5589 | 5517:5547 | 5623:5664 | -0.11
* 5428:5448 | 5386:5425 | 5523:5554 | -0.08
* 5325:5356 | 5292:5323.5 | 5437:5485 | 0.00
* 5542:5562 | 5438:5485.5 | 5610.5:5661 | 0.05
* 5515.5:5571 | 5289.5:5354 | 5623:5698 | 0.07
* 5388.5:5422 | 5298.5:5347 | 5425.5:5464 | -0.13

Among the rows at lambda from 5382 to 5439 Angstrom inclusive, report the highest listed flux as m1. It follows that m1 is 10.9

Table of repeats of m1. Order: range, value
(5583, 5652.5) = 9.42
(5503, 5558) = 8.26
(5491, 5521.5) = 8.74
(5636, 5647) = 8.71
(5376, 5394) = 9.88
